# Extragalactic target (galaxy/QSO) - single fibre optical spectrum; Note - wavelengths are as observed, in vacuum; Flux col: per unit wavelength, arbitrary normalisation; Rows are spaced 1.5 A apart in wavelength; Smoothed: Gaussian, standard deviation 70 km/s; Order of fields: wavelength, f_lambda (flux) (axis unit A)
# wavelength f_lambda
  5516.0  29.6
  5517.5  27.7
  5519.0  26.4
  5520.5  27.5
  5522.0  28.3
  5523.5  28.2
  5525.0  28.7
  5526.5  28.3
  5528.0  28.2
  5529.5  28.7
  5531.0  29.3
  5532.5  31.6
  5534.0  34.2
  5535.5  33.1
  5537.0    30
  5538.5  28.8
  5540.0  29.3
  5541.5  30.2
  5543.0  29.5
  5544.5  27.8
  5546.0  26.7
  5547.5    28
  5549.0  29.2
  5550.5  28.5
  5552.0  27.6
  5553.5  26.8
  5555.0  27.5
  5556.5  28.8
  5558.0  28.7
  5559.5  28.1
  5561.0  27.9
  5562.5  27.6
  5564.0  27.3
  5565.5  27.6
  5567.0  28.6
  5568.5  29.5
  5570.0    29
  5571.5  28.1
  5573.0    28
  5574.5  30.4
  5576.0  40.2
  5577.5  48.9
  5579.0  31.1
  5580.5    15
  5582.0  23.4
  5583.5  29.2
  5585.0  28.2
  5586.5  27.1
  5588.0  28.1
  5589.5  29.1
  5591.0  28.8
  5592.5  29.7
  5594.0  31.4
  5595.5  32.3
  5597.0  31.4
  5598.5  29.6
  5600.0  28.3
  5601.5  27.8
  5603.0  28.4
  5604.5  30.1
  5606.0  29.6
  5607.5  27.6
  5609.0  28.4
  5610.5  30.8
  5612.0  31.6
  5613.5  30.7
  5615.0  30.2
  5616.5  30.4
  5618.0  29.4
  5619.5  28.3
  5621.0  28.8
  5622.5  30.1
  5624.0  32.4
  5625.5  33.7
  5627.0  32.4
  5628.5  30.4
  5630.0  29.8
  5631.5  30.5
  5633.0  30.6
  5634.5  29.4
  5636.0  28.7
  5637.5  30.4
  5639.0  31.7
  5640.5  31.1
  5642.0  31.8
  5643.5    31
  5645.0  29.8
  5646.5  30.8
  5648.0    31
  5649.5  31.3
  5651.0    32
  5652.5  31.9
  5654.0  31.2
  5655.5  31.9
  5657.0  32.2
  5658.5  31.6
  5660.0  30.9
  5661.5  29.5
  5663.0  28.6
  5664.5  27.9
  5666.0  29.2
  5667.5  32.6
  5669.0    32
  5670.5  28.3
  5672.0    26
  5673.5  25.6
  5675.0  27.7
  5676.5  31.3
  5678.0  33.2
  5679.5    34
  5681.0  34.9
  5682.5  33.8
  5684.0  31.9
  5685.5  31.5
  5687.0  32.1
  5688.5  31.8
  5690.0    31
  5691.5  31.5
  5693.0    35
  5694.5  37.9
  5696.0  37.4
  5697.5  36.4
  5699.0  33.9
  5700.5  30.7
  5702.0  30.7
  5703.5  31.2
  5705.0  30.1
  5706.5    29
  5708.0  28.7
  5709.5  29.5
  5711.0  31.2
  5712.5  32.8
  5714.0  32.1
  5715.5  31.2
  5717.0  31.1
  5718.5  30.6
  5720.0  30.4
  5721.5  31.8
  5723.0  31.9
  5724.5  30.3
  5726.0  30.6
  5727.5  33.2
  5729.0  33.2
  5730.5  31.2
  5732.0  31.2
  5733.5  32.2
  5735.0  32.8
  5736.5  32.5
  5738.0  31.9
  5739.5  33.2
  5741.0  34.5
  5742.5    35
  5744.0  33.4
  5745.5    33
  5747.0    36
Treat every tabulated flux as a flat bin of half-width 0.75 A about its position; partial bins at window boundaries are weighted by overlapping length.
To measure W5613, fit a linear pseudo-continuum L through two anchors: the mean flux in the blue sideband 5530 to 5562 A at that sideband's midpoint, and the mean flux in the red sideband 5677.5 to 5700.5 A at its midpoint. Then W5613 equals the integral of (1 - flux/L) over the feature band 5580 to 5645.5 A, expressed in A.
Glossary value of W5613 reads 3.6 A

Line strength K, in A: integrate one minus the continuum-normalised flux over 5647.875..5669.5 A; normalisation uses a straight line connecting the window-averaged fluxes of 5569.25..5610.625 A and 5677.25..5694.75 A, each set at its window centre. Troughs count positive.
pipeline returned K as 0.8 A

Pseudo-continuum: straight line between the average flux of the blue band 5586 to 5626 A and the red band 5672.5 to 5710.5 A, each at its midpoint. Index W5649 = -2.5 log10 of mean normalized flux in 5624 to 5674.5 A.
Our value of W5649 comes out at 0.01 mag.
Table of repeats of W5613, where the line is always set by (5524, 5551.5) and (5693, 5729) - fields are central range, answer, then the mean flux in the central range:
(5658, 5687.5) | 0.7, 30.6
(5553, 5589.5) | 1.1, 29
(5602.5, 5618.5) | 0.4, 29.8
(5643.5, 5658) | -0.1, 31.3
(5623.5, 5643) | -0.1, 31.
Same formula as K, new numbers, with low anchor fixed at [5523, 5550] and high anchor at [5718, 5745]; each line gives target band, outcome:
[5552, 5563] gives 0.7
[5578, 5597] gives 1.2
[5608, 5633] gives 0.1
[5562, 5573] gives 0.6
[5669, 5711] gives 0.0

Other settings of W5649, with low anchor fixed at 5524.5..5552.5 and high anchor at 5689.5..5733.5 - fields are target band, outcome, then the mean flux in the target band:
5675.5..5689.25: -0.038 mag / 32.6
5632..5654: 0.003 mag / 30.8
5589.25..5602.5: 0.014 mag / 29.8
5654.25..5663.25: 0.008 mag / 30.9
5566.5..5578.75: -0.103 mag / 32.9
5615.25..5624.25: 0.029 mag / 29.8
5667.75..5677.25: 0.096 mag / 28.7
